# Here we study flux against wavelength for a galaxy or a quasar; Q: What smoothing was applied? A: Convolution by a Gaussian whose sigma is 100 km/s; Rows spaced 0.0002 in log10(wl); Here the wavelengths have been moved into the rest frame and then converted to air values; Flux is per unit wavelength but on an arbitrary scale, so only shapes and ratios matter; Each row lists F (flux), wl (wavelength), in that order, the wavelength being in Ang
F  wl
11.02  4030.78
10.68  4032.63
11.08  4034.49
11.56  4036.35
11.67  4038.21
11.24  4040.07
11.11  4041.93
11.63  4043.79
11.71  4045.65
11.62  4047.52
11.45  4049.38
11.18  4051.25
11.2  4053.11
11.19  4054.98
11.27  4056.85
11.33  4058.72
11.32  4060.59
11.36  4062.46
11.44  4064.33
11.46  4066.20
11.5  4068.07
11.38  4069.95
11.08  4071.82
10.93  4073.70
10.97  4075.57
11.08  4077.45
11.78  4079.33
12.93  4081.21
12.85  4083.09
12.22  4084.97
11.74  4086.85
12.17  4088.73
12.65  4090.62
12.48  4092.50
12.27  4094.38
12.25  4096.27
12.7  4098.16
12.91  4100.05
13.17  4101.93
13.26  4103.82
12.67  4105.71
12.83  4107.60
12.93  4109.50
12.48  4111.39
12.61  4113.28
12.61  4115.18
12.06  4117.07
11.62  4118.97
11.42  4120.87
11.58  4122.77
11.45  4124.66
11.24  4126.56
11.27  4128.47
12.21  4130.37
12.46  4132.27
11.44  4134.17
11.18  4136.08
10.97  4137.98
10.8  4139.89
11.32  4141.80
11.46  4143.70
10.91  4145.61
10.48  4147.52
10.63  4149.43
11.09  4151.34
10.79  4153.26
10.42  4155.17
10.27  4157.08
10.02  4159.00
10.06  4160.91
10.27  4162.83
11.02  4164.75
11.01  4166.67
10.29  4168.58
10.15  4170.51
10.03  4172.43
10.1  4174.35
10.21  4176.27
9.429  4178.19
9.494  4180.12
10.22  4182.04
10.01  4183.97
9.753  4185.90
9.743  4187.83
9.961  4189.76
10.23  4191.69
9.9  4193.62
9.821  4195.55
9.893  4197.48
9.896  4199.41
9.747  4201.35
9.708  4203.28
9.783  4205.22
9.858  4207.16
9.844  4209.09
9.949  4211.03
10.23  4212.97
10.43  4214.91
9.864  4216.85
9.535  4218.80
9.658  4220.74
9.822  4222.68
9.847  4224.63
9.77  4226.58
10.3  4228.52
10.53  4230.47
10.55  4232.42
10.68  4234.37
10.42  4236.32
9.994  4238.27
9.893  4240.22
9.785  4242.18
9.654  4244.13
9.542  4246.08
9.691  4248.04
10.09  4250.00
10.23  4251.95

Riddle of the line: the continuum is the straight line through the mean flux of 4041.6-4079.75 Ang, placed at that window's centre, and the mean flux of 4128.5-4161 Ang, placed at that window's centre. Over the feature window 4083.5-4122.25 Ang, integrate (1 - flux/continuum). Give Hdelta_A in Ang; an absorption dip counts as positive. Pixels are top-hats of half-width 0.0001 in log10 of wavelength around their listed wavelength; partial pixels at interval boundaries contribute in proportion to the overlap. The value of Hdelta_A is -4.4 Ang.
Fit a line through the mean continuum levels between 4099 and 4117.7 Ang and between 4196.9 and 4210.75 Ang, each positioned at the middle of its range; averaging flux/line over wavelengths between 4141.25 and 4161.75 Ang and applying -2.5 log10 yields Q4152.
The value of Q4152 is 0.08 mag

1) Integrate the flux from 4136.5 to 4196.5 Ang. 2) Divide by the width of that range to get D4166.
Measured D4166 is 10.4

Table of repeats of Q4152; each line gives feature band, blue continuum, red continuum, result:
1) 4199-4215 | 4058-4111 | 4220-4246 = 0.053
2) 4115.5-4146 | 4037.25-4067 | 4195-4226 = -0.085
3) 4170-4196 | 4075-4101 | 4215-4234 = 0.081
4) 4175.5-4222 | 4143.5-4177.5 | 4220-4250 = 0.039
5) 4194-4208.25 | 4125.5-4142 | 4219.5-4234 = 0.068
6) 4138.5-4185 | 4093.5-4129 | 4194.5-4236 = 0.074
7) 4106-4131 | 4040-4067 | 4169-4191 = -0.135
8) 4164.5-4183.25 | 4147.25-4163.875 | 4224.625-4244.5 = 0.023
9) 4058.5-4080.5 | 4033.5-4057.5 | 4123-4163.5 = -0.003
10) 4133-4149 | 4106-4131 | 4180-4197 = 0.027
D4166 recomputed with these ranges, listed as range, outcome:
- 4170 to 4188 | 9.92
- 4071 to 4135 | 12.1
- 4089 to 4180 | 11.4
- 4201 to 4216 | 9.96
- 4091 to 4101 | 12.5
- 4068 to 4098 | 11.9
